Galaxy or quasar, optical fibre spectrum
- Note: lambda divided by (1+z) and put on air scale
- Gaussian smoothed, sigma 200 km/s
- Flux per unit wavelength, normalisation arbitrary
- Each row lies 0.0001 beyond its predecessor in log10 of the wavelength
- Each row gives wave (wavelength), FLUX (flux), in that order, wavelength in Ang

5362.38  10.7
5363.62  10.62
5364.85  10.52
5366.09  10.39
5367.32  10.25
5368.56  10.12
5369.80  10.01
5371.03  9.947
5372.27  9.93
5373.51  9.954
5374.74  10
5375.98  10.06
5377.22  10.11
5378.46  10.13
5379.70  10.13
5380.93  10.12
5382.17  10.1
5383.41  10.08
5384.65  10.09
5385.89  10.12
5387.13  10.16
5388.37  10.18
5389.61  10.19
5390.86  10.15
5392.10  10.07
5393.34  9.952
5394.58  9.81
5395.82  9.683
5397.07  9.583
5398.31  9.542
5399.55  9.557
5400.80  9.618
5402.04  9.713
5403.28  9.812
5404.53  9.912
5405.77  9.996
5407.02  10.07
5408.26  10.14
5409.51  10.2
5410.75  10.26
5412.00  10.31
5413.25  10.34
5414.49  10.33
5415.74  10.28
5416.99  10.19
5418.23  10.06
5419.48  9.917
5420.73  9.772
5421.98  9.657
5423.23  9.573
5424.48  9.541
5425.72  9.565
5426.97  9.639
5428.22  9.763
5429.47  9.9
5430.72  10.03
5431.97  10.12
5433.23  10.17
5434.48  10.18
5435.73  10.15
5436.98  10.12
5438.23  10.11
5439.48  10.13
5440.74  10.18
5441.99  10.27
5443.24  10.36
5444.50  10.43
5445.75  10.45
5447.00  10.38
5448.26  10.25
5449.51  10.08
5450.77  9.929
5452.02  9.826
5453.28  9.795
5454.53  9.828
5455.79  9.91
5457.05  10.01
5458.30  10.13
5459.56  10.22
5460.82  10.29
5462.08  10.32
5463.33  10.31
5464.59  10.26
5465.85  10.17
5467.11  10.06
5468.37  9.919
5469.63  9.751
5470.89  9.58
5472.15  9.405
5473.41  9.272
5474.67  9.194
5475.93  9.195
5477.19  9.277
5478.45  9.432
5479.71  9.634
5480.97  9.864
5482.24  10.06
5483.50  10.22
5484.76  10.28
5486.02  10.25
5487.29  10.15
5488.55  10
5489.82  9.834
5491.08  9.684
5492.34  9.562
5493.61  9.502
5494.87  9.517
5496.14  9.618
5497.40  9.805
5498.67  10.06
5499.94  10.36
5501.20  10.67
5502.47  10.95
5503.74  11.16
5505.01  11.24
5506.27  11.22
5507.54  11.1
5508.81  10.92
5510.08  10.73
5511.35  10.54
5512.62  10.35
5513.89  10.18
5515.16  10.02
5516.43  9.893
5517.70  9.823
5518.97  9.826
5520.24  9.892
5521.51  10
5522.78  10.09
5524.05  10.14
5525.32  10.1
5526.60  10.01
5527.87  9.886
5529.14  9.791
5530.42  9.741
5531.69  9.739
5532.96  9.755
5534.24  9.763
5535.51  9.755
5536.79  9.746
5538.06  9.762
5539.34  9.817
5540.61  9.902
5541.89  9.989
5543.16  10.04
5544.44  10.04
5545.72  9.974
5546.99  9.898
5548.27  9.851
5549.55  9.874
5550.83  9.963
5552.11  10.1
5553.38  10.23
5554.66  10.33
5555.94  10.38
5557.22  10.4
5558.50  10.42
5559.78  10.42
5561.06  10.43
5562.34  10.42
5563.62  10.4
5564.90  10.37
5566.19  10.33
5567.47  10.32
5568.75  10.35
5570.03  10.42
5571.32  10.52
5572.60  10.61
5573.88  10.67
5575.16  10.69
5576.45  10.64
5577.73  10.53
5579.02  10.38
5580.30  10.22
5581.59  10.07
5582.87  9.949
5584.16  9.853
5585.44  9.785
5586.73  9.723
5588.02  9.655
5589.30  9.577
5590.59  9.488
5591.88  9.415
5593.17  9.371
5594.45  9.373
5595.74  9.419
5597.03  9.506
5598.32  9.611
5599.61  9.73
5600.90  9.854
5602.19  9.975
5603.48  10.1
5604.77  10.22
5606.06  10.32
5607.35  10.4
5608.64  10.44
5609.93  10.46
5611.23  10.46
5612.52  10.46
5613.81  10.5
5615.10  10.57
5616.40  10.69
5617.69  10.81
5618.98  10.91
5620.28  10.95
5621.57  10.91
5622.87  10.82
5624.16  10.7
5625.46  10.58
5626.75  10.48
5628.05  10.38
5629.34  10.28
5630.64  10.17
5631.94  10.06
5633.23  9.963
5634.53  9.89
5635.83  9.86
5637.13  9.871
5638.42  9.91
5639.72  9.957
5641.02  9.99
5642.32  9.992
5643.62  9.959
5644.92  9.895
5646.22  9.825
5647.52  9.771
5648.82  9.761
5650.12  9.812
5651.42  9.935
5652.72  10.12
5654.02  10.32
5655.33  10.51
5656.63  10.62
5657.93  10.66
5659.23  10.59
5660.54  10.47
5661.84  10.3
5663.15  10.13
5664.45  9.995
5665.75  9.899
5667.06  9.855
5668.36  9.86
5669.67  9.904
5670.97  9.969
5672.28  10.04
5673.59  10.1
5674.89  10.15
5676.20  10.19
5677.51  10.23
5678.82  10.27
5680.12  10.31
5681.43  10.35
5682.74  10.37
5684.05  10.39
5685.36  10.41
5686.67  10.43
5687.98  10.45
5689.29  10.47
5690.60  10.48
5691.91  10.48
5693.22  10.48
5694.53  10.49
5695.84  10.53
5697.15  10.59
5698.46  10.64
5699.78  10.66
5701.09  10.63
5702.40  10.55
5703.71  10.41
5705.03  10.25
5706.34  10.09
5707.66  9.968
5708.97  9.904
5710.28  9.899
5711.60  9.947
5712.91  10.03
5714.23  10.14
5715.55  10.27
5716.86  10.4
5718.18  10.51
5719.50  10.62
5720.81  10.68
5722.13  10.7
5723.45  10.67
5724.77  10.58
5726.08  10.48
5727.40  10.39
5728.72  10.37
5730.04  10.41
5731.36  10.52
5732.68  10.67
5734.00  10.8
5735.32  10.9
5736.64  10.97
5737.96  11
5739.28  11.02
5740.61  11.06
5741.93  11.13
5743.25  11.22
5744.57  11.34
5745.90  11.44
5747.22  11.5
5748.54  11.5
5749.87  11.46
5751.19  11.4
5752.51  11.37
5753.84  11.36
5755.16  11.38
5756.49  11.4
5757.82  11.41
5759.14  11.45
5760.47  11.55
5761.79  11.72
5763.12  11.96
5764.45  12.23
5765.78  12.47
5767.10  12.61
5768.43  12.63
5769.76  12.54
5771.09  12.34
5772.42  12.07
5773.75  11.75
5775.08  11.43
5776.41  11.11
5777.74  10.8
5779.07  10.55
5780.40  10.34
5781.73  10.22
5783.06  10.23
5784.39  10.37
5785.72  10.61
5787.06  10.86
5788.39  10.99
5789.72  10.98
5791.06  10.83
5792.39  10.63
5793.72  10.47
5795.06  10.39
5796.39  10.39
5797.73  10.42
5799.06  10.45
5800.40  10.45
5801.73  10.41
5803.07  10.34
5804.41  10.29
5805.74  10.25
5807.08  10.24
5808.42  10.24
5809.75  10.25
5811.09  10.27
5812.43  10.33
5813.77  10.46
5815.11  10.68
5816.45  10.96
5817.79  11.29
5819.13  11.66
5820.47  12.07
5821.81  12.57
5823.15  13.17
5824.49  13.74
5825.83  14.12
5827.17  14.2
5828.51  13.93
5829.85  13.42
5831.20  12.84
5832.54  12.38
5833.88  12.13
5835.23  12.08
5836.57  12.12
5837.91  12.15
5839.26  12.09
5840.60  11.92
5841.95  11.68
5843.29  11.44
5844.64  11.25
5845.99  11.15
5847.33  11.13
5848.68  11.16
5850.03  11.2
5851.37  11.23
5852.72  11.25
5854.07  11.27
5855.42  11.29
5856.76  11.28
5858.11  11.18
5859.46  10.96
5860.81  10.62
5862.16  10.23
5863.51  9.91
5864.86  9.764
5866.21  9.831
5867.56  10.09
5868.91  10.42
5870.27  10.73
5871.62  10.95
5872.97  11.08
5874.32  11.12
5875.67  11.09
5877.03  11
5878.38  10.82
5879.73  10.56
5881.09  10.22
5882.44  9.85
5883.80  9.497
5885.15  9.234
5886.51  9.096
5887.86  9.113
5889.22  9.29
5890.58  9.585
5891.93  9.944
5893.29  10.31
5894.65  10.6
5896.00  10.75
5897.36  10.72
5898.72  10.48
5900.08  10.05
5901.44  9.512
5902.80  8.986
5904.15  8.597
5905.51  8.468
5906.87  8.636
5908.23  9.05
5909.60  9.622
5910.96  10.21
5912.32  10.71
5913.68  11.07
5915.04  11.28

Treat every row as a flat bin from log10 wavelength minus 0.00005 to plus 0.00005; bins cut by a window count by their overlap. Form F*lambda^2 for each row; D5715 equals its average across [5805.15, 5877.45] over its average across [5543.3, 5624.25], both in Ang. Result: 1.2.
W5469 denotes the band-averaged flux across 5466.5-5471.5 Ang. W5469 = 9.82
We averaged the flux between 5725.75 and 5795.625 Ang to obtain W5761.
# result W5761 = 11.2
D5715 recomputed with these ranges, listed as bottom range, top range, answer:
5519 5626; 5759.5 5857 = 1.22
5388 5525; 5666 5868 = 1.22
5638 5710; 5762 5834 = 1.16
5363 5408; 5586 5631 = 1.10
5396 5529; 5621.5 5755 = 1.13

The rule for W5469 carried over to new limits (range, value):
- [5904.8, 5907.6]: 8.56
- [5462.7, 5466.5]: 10.3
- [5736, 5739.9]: 11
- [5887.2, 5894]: 9.64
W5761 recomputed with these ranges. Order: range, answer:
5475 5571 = 10.1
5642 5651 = 9.86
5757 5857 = 11.4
